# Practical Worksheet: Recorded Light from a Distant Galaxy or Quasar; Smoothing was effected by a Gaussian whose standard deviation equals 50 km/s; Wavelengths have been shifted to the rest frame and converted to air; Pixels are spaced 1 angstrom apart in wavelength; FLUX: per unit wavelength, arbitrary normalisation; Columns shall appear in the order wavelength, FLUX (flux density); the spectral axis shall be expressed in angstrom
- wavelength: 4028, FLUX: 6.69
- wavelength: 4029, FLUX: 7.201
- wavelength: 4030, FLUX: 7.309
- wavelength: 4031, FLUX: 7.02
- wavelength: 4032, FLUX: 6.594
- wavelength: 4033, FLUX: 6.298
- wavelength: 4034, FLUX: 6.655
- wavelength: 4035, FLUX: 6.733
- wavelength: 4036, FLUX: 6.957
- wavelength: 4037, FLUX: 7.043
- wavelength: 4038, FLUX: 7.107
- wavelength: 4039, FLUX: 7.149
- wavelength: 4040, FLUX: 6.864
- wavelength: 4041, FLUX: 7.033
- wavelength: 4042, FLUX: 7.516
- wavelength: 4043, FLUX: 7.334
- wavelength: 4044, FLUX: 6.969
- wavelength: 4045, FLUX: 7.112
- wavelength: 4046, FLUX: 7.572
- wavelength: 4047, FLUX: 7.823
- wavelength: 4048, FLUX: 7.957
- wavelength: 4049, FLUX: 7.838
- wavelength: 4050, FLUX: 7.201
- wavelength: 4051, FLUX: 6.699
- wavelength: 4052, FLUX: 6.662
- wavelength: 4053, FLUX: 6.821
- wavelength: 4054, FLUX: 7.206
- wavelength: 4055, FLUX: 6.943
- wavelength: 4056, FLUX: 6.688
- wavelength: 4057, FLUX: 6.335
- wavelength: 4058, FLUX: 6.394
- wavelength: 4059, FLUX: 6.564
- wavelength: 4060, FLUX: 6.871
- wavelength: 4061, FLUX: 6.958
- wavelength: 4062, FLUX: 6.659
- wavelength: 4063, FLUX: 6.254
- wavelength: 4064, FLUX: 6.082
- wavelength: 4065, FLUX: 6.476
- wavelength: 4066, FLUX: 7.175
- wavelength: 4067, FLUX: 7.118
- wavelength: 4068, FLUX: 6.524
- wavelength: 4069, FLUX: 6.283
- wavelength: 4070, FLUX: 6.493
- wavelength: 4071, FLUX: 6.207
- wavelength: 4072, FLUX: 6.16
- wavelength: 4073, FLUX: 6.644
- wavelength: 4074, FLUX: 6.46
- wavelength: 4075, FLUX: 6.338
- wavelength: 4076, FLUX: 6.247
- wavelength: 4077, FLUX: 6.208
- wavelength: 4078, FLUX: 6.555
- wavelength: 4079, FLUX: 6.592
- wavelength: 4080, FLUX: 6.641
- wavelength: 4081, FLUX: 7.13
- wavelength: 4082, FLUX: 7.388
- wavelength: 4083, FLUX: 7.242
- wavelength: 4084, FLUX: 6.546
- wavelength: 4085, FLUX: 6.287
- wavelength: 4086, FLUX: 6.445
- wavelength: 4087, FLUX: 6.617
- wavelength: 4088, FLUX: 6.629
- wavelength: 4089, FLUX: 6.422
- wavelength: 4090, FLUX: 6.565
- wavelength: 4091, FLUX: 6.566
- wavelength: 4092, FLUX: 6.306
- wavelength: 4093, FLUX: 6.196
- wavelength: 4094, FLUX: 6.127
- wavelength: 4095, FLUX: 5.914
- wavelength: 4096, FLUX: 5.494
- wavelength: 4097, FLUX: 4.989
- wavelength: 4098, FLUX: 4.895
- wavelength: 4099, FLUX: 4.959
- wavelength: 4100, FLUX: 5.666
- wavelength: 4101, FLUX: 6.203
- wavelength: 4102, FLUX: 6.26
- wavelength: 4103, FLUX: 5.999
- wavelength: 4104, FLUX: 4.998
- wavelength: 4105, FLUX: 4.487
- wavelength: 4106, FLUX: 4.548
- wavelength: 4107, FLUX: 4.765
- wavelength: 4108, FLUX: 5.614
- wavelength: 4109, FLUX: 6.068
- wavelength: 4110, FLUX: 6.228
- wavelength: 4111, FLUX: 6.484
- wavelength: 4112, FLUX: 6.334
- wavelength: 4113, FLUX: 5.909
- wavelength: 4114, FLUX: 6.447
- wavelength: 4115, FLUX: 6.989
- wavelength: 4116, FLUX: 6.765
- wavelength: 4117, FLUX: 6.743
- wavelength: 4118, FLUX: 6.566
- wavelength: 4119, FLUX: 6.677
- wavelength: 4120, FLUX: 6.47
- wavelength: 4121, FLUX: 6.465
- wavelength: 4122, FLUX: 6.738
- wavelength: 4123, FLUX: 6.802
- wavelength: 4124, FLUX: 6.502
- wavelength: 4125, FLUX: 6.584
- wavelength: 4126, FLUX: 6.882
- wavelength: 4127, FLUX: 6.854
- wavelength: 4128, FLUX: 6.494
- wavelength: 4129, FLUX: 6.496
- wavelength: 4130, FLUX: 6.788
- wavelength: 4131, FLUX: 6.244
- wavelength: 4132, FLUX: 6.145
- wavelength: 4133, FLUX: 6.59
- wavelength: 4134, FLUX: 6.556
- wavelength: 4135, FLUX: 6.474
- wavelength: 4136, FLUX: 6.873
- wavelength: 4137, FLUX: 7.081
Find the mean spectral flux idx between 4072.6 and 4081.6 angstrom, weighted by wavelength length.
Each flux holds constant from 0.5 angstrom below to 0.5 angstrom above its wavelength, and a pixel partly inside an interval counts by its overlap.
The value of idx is 6.54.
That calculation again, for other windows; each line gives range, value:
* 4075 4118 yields 6.14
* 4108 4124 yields 6.48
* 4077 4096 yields 6.53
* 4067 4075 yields 6.44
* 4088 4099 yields 5.93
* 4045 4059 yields 7.07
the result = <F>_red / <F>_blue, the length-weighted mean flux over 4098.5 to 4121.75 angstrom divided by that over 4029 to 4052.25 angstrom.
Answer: 0.8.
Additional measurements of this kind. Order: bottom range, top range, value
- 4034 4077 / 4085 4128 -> 0.90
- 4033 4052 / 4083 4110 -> 0.82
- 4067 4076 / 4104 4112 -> 0.85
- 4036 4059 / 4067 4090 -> 0.93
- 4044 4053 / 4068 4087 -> 0.90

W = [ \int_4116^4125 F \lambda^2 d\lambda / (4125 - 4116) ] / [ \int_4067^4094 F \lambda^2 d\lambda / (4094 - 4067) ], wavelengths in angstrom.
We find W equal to 1.0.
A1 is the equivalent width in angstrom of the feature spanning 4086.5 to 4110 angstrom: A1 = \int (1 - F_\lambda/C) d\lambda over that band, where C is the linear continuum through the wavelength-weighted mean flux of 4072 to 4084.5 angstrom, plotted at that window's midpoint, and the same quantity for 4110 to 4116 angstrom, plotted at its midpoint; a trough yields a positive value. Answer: 2.8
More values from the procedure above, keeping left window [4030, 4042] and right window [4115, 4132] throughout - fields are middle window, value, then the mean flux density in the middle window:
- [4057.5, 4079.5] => 0.94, 6.51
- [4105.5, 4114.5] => 1.14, 5.82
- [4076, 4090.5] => 0.23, 6.65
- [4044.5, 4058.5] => -0.48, 7.09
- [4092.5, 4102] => 1.52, 5.64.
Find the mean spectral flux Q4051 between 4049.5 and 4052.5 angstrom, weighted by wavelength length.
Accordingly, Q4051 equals 6.85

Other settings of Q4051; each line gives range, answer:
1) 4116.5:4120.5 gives 6.61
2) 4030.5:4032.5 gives 6.81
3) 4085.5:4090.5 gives 6.54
